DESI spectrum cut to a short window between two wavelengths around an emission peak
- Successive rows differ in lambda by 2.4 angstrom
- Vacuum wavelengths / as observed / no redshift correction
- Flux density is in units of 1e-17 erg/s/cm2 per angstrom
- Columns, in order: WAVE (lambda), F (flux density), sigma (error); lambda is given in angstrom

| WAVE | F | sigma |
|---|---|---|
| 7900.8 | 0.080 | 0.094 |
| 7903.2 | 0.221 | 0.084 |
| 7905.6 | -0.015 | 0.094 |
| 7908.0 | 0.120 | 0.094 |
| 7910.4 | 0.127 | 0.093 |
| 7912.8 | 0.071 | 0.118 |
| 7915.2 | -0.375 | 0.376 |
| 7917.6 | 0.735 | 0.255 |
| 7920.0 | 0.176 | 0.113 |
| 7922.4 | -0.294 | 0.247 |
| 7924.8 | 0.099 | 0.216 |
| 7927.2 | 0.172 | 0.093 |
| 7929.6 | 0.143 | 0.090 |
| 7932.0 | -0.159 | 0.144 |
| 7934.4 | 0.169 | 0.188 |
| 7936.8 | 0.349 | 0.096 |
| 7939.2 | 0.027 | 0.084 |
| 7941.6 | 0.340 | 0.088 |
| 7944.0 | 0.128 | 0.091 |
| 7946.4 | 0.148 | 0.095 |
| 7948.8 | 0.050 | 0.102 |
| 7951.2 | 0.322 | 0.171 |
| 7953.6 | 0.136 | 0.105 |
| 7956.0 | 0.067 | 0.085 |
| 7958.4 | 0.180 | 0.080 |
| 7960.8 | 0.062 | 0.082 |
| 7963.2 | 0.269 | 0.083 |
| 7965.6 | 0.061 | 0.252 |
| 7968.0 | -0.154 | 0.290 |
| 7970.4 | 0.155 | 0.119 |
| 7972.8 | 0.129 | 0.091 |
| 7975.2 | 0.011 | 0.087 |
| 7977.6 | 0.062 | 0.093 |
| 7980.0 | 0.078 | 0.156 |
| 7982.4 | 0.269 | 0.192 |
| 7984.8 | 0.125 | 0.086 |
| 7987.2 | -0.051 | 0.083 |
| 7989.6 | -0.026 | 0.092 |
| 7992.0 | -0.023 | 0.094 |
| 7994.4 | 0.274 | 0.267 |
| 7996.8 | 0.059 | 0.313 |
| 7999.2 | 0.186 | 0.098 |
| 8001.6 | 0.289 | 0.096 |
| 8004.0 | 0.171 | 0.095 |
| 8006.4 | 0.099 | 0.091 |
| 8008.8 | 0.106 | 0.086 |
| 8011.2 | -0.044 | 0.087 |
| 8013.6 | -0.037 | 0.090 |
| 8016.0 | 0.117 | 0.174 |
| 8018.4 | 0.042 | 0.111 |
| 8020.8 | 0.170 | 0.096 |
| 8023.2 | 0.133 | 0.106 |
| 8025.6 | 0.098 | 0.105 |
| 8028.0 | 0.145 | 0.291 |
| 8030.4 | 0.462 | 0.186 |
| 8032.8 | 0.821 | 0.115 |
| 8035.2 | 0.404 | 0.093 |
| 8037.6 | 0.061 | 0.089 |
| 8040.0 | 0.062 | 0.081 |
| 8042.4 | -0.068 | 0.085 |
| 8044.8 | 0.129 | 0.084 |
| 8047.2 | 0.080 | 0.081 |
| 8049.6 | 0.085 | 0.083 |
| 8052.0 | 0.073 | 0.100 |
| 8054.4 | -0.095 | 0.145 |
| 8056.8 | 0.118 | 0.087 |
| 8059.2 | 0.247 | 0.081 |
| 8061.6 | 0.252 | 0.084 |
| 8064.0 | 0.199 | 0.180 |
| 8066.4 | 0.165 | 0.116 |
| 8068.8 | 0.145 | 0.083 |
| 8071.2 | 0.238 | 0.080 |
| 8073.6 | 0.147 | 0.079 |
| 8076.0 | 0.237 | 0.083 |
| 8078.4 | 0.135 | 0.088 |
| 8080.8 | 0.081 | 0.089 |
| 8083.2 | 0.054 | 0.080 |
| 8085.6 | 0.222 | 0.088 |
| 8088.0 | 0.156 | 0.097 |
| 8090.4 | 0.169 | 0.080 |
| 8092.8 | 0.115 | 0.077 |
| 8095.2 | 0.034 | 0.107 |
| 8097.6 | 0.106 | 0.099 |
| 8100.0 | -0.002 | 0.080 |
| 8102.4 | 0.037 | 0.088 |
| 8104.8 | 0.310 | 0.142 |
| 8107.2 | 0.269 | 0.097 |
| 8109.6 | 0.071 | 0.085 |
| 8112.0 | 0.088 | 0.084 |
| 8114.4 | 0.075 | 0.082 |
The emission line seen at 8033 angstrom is H-gamma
